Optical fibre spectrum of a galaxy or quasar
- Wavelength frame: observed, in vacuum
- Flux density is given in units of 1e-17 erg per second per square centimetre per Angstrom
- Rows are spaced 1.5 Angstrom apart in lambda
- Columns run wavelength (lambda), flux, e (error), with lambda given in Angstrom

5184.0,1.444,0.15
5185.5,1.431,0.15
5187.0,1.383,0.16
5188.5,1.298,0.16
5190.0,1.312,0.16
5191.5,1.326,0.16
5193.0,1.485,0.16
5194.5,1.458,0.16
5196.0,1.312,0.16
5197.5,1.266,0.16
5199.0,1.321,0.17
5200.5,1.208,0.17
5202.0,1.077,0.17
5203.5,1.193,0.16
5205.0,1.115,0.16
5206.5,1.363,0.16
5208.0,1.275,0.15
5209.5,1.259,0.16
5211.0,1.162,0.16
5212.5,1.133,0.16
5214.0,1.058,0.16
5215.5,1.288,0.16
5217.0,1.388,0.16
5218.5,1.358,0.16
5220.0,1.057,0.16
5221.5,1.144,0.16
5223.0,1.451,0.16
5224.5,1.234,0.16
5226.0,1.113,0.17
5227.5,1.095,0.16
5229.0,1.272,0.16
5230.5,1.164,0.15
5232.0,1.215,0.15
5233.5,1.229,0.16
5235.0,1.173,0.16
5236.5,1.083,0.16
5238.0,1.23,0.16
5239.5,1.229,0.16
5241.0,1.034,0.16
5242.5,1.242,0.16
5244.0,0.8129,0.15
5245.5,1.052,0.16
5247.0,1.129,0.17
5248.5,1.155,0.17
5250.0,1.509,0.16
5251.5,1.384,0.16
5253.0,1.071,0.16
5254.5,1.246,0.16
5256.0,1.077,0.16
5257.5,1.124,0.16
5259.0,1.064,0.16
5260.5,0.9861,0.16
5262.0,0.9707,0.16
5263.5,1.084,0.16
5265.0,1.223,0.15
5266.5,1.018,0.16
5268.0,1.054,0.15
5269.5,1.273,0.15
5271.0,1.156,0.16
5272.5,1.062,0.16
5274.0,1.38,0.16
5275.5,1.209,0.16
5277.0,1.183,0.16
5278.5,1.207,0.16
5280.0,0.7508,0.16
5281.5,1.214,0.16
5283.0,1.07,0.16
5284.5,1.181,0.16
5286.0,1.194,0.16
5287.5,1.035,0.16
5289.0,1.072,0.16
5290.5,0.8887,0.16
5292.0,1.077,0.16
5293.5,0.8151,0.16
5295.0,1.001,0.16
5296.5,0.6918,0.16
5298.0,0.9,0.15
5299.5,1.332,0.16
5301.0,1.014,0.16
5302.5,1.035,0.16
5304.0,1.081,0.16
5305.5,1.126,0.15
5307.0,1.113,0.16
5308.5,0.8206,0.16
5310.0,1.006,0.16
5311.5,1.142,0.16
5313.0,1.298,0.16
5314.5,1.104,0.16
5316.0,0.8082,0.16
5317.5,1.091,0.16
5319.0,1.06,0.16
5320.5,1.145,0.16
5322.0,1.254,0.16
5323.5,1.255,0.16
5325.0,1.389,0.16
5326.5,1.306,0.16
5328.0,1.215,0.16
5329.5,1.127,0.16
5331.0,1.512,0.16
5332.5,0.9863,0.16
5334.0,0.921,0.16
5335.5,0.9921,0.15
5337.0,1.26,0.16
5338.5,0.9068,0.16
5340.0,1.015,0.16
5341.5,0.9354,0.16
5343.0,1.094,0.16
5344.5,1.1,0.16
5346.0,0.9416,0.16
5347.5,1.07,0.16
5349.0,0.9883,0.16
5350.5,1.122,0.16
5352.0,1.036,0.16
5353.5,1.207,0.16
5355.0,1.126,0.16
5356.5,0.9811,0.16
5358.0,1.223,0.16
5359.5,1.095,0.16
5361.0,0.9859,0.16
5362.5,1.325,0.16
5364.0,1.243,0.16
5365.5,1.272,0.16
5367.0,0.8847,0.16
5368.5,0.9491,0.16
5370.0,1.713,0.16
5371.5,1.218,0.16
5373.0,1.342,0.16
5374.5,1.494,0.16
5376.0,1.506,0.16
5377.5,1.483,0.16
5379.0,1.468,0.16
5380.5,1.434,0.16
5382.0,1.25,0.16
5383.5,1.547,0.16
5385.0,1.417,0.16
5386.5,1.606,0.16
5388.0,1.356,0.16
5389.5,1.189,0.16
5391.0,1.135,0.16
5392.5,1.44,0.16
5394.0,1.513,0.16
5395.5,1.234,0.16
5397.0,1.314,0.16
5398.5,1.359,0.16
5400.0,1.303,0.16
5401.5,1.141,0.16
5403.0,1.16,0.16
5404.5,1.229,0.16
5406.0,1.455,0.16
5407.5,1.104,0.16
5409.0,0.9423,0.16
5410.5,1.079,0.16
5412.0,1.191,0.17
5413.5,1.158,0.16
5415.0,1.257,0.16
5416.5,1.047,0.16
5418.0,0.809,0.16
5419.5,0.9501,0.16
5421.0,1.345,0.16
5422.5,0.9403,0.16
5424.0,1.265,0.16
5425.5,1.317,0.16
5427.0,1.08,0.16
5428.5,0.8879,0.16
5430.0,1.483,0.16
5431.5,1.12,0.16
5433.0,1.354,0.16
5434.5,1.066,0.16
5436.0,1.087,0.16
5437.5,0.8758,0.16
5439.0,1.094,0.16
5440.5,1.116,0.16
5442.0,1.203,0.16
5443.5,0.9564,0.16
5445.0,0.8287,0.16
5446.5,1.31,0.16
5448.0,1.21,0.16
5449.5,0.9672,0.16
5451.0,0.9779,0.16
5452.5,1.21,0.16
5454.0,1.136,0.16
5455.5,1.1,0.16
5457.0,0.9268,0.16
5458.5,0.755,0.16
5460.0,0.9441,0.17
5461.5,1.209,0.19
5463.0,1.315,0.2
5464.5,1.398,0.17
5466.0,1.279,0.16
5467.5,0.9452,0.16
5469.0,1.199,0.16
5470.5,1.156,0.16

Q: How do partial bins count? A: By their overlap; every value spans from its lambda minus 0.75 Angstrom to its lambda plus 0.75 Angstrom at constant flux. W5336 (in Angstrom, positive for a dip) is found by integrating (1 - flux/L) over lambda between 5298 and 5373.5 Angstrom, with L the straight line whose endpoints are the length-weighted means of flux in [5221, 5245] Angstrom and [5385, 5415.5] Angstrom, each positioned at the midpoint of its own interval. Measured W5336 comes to 6.5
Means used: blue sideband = 1.17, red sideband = 1.26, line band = 1.12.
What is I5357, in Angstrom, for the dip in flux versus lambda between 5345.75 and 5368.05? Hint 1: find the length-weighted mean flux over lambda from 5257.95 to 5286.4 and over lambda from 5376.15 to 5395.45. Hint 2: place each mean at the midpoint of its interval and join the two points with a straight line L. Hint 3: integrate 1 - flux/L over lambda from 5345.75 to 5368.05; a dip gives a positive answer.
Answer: 3.8 Angstrom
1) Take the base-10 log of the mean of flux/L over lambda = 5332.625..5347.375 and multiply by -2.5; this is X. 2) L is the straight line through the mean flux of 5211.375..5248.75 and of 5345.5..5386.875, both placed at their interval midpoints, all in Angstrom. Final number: 0.21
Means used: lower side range 1.17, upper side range 1.25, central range 1.02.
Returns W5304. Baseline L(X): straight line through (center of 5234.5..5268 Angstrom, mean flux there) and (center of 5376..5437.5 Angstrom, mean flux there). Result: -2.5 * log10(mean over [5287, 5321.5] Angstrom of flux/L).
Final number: 0.13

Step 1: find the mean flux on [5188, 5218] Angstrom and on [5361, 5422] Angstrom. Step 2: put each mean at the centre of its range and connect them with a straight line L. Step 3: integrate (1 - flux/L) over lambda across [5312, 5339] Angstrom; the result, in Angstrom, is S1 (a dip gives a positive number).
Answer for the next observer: 2.5 Angstrom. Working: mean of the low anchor 1.27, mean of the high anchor 1.27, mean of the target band 1.15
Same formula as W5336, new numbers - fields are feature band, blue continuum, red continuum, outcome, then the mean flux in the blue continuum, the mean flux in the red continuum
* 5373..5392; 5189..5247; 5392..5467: -4.0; 1.21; 1.15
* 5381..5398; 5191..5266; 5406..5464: -3.7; 1.2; 1.1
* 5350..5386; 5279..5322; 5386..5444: -4.5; 1.04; 1.18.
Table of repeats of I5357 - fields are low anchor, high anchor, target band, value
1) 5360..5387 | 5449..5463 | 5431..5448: 0.1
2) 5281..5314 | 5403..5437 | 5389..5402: -2.0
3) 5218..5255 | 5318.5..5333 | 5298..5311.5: 1.8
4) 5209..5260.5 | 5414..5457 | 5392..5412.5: -2.4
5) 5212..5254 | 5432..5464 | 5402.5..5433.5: -1.5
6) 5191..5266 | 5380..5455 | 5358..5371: 0.0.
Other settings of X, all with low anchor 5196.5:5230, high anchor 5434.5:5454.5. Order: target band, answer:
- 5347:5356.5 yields 0.05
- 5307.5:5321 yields 0.10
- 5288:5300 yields 0.21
